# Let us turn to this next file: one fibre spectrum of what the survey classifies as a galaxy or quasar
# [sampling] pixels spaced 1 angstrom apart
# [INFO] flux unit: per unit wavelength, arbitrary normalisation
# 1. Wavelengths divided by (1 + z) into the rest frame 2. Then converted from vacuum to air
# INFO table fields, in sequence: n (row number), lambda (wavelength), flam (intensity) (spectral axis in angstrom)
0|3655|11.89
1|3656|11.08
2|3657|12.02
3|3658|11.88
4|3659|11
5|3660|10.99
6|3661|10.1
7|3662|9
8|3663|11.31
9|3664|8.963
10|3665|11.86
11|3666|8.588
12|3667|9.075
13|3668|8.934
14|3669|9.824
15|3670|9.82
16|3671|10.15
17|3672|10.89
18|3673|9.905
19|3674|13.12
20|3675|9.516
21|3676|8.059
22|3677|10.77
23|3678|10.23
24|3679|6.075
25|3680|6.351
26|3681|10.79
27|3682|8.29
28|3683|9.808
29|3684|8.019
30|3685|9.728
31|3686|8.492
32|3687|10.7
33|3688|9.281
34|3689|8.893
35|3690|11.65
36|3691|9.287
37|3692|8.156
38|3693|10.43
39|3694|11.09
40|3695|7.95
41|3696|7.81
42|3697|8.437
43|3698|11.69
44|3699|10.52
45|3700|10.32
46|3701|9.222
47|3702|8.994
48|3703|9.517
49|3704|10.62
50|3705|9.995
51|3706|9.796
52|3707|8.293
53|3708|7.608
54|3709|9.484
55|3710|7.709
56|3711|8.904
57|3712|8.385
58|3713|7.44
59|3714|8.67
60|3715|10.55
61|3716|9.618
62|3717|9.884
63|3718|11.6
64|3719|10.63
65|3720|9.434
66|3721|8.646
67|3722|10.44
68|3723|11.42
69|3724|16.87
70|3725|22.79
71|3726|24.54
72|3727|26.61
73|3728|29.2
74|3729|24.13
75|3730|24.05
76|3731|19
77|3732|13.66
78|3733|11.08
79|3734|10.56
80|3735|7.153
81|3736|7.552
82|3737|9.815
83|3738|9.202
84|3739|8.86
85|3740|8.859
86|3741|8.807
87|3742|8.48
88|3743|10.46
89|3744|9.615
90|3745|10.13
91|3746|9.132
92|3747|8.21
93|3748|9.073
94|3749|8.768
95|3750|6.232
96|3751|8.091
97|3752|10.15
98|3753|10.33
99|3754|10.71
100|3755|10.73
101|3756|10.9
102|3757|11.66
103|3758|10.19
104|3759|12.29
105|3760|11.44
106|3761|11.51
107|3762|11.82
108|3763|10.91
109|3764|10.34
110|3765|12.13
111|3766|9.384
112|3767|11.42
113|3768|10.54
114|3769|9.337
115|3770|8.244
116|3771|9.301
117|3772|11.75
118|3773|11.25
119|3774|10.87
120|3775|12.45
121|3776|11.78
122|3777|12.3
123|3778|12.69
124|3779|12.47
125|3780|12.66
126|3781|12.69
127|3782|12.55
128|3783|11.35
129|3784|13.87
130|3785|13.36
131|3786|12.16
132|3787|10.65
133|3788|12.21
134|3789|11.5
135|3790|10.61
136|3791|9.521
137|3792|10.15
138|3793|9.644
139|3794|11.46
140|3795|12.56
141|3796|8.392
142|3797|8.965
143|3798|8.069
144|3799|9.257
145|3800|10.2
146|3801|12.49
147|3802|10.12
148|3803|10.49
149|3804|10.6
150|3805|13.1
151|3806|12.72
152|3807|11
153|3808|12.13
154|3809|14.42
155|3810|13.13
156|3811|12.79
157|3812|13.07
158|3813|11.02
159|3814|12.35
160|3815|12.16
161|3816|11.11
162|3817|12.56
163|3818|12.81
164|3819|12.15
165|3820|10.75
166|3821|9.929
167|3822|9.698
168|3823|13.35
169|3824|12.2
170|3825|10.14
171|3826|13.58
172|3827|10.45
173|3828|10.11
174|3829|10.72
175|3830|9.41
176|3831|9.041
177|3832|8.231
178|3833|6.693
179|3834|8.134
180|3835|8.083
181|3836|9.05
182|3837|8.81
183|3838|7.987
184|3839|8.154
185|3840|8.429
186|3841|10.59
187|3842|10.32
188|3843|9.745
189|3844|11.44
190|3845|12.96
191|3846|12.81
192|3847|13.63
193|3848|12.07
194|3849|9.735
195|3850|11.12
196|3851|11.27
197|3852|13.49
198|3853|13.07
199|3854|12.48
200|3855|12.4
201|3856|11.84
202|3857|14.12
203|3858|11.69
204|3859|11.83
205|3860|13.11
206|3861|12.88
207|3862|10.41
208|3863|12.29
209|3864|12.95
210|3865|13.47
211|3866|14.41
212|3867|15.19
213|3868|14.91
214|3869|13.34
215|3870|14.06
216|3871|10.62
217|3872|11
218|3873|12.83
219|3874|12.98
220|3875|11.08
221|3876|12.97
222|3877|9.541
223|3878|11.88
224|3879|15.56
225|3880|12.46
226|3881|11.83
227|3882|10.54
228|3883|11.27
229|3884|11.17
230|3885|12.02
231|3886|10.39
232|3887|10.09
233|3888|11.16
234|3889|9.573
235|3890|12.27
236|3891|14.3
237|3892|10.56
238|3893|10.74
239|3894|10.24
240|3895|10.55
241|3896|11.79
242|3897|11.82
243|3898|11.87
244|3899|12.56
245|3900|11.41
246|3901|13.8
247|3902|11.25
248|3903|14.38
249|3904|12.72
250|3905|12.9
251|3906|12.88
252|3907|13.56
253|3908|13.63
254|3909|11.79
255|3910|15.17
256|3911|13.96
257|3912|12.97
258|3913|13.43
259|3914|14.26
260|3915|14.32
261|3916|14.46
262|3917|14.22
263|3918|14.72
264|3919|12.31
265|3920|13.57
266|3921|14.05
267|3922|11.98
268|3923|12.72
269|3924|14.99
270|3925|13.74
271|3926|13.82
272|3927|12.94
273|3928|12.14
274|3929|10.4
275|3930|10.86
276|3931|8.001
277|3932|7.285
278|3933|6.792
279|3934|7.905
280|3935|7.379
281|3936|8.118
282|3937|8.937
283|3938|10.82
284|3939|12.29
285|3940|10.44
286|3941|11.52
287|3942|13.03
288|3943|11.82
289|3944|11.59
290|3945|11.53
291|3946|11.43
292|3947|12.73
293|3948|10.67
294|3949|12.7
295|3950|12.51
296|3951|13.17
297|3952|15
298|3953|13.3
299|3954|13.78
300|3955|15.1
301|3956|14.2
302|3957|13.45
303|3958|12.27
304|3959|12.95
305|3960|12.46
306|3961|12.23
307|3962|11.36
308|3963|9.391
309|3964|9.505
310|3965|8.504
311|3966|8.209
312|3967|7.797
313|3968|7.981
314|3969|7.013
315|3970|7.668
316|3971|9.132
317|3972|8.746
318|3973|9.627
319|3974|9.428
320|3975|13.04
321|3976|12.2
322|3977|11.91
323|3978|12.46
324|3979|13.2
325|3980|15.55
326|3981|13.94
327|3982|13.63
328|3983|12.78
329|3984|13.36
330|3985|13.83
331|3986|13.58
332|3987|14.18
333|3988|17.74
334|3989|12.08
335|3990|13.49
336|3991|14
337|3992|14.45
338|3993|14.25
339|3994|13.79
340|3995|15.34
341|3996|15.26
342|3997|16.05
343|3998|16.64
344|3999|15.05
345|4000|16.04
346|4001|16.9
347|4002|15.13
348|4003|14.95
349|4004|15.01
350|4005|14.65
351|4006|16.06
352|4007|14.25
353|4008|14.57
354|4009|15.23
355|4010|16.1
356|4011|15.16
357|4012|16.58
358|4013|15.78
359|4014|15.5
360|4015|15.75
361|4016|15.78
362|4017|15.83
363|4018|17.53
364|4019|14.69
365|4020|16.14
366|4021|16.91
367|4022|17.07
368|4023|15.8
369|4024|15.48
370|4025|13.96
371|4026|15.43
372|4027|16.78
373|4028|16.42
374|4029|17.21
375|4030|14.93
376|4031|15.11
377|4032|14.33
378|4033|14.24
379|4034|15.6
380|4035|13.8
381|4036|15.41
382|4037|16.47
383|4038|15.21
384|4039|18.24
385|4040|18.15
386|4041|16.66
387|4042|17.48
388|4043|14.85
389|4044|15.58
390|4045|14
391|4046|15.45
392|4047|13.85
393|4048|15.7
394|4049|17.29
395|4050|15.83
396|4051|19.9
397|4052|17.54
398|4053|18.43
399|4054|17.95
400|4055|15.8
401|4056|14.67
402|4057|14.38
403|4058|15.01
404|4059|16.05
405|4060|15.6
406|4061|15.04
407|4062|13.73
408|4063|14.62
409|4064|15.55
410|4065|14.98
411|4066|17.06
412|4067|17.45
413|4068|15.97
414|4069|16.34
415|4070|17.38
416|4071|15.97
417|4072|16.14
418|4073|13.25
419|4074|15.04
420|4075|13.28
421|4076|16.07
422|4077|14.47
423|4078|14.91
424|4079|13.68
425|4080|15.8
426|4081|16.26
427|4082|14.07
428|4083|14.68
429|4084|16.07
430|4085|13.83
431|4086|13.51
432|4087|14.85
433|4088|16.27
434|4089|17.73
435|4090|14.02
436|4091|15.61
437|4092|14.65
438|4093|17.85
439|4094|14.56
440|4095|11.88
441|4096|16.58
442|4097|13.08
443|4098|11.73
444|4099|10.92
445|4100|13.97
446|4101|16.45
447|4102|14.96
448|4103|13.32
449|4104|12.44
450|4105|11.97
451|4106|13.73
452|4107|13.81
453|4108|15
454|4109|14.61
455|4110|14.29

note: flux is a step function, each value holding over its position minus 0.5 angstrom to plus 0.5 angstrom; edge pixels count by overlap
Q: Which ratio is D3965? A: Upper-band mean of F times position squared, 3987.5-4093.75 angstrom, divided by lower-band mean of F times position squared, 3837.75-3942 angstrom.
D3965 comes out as 1.40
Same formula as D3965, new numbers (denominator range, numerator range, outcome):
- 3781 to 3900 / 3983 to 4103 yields 1.49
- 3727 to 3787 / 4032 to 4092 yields 1.57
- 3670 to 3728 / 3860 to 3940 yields 1.27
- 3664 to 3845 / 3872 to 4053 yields 1.37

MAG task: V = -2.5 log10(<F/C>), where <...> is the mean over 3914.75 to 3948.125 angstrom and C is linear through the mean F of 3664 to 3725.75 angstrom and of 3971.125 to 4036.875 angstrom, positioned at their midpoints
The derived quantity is 0.17 mag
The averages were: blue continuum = 9.91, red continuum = 14.7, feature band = 11.6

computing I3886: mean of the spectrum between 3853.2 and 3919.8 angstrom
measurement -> 12.5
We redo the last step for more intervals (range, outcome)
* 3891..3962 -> 12.2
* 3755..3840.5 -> 11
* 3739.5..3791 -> 10.7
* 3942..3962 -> 12.8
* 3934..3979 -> 11.1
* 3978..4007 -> 14.6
